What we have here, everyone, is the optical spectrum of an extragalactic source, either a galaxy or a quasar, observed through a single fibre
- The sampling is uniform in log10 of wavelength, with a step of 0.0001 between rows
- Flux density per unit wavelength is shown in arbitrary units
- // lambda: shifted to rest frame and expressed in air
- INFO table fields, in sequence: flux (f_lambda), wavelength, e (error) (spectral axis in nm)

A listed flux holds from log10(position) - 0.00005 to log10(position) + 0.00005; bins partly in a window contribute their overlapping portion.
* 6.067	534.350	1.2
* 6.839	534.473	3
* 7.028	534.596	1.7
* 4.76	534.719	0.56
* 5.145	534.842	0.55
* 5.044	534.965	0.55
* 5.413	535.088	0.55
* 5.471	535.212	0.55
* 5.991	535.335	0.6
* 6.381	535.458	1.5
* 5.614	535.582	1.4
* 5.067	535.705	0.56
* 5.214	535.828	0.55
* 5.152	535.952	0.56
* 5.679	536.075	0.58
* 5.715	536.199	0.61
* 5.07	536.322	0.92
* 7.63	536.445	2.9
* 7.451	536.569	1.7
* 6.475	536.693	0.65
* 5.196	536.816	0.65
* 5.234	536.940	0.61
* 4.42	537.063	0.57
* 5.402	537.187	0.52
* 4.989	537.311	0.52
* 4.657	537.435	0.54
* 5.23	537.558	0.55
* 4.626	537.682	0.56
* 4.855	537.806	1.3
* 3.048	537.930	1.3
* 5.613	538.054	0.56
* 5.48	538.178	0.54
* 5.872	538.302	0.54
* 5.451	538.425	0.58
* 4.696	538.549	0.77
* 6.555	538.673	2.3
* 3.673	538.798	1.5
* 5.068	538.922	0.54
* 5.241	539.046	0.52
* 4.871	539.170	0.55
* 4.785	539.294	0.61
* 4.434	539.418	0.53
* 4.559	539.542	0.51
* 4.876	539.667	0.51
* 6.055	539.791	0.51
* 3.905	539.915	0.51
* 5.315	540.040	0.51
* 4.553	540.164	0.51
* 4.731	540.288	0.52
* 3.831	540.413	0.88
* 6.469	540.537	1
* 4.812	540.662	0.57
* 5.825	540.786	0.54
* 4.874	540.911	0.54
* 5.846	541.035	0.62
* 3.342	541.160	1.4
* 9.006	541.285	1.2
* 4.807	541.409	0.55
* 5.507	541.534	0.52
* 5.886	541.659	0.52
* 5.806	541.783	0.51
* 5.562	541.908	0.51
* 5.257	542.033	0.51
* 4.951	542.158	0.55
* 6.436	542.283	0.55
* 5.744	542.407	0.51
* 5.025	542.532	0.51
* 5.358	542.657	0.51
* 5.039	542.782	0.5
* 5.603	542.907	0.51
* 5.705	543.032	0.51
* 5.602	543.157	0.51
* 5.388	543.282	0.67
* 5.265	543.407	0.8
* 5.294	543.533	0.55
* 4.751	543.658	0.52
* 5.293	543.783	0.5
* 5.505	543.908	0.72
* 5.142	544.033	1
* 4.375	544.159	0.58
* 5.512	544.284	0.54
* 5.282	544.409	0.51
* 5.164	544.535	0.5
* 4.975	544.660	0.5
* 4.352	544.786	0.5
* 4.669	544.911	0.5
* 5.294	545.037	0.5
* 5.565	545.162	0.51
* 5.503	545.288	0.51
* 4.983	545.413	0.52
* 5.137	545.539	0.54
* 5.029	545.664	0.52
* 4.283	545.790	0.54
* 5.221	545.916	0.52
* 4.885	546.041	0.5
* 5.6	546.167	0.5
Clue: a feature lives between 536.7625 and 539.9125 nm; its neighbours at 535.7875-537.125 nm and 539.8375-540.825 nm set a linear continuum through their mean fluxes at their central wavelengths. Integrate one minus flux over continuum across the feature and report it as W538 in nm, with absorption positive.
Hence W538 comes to 0.22 nm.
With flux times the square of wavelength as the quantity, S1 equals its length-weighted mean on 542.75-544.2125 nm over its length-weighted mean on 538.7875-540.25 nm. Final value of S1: 1.1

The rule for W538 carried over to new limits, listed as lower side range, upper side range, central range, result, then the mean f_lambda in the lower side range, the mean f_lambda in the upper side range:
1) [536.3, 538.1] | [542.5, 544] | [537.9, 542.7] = 0.09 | 5.33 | 5.32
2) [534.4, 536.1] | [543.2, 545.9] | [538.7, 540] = 0.14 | 5.63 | 5.09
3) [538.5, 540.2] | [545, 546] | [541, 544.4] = -0.28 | 4.9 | 5.12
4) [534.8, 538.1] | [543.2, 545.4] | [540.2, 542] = -0.07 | 5.4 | 5.14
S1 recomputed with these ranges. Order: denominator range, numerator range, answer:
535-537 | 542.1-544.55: 0.95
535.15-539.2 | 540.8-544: 1.04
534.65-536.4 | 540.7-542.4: 1.06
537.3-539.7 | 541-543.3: 1.15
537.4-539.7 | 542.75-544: 1.10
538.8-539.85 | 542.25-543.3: 1.14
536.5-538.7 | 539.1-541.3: 0.96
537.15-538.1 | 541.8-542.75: 1.17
